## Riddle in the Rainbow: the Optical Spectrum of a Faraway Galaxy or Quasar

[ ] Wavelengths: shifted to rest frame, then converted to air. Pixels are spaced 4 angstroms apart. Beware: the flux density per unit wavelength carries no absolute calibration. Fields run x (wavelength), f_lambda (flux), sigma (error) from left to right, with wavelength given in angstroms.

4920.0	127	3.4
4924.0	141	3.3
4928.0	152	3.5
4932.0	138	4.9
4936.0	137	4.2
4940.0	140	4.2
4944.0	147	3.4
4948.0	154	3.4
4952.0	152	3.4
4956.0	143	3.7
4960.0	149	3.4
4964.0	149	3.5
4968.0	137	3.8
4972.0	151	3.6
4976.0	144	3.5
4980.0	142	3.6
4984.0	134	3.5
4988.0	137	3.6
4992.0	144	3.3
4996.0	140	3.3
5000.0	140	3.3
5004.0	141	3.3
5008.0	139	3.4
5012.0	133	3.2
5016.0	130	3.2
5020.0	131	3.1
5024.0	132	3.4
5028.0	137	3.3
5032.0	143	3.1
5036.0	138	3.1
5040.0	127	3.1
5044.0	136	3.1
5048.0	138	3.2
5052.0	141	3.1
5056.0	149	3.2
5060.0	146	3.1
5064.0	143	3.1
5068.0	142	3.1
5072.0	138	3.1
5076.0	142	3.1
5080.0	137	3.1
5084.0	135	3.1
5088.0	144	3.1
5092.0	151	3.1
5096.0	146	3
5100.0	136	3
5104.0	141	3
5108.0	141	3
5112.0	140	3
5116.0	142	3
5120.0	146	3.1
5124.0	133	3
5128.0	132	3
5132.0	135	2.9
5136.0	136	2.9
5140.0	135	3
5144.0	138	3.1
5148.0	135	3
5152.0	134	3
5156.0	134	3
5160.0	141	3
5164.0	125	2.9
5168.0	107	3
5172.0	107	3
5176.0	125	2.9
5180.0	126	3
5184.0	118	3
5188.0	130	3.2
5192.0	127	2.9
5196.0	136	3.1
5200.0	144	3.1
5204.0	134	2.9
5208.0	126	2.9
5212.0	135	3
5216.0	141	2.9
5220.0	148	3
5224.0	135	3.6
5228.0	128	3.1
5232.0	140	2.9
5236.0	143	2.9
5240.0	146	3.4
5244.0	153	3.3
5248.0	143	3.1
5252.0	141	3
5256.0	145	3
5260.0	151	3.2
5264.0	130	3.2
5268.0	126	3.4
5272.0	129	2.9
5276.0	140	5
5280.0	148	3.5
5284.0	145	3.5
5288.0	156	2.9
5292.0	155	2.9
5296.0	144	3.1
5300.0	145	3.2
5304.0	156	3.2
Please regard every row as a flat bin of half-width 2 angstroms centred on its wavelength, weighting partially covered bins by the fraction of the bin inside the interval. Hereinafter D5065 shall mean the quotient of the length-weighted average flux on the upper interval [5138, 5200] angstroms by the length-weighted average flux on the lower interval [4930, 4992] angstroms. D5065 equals 0.9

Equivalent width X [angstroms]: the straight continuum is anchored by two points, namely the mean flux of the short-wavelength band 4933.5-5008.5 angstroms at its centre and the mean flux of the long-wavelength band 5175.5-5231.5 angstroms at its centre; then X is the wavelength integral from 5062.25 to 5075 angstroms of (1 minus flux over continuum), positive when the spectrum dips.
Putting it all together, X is -0.2 angstroms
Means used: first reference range 143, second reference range 133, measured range 141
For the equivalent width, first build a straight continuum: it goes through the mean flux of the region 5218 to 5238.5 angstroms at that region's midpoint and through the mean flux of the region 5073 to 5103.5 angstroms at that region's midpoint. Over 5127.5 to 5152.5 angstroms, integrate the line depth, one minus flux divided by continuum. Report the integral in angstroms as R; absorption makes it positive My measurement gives 0.9 angstroms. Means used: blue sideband 141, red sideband 139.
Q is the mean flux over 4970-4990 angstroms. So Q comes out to 142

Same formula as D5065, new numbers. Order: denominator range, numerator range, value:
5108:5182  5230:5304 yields 1.09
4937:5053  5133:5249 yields 0.95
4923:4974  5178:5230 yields 0.91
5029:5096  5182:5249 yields 0.97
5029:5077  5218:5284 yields 1.00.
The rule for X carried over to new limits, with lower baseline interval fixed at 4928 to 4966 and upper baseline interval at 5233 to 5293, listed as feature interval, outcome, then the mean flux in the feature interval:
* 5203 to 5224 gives 1.0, 137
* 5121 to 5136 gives 1.0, 135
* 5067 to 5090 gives 0.8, 140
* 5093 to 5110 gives 0.3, 142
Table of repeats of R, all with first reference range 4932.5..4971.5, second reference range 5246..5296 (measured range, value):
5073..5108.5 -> 0.7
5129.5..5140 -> 0.6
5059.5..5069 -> 0.1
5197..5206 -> 0.3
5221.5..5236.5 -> 0.7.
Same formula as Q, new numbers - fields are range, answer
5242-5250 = 148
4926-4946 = 143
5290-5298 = 150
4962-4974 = 146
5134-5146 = 136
